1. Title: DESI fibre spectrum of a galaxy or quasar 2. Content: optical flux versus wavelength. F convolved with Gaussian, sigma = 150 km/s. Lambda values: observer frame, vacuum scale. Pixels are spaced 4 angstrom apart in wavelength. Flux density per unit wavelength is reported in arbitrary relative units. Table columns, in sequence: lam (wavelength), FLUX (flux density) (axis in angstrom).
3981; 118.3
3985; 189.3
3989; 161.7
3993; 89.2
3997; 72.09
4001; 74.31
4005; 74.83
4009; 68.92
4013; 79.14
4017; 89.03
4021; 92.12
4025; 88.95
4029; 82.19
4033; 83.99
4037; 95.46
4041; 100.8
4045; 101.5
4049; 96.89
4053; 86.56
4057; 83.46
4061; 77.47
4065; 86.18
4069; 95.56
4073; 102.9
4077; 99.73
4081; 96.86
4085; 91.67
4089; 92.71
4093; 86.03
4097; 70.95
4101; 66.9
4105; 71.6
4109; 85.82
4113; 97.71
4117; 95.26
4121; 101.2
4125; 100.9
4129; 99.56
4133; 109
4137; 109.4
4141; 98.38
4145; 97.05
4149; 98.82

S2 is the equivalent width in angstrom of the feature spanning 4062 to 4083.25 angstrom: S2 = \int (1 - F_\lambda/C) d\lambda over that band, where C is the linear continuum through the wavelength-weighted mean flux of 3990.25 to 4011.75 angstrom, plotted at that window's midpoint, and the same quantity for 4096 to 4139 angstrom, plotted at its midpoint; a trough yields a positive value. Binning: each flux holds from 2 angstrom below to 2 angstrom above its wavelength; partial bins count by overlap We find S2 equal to -2.00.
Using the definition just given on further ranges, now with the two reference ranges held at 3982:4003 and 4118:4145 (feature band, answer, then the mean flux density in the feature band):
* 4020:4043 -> 4.60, 90.5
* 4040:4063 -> 4.22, 90.7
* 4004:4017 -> 4.38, 76.5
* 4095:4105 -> 3.43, 69.5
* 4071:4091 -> 2.05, 96.8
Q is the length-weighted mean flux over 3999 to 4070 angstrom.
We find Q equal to 86.4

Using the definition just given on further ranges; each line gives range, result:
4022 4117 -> 88.9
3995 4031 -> 80.2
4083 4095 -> 90.1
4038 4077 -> 92.8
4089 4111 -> 77.8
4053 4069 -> 84.5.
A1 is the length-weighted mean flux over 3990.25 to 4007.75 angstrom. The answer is 80.8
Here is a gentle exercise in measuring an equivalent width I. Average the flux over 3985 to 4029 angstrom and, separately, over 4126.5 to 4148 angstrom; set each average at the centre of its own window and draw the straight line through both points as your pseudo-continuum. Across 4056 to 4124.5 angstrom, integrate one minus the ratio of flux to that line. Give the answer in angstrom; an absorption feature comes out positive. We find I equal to 7.2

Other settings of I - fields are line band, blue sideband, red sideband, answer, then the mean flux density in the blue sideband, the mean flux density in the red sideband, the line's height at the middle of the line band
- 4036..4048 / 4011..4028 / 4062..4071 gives -1.5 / 87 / 89.4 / 88.1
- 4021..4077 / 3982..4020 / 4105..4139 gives 4.6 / 100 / 98.2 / 99.4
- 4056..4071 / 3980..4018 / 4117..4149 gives 2.3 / 102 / 102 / 102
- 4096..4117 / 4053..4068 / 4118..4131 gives 3.3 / 83.8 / 100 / 95.6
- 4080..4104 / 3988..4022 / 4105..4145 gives 3.0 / 86.8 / 98.2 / 95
